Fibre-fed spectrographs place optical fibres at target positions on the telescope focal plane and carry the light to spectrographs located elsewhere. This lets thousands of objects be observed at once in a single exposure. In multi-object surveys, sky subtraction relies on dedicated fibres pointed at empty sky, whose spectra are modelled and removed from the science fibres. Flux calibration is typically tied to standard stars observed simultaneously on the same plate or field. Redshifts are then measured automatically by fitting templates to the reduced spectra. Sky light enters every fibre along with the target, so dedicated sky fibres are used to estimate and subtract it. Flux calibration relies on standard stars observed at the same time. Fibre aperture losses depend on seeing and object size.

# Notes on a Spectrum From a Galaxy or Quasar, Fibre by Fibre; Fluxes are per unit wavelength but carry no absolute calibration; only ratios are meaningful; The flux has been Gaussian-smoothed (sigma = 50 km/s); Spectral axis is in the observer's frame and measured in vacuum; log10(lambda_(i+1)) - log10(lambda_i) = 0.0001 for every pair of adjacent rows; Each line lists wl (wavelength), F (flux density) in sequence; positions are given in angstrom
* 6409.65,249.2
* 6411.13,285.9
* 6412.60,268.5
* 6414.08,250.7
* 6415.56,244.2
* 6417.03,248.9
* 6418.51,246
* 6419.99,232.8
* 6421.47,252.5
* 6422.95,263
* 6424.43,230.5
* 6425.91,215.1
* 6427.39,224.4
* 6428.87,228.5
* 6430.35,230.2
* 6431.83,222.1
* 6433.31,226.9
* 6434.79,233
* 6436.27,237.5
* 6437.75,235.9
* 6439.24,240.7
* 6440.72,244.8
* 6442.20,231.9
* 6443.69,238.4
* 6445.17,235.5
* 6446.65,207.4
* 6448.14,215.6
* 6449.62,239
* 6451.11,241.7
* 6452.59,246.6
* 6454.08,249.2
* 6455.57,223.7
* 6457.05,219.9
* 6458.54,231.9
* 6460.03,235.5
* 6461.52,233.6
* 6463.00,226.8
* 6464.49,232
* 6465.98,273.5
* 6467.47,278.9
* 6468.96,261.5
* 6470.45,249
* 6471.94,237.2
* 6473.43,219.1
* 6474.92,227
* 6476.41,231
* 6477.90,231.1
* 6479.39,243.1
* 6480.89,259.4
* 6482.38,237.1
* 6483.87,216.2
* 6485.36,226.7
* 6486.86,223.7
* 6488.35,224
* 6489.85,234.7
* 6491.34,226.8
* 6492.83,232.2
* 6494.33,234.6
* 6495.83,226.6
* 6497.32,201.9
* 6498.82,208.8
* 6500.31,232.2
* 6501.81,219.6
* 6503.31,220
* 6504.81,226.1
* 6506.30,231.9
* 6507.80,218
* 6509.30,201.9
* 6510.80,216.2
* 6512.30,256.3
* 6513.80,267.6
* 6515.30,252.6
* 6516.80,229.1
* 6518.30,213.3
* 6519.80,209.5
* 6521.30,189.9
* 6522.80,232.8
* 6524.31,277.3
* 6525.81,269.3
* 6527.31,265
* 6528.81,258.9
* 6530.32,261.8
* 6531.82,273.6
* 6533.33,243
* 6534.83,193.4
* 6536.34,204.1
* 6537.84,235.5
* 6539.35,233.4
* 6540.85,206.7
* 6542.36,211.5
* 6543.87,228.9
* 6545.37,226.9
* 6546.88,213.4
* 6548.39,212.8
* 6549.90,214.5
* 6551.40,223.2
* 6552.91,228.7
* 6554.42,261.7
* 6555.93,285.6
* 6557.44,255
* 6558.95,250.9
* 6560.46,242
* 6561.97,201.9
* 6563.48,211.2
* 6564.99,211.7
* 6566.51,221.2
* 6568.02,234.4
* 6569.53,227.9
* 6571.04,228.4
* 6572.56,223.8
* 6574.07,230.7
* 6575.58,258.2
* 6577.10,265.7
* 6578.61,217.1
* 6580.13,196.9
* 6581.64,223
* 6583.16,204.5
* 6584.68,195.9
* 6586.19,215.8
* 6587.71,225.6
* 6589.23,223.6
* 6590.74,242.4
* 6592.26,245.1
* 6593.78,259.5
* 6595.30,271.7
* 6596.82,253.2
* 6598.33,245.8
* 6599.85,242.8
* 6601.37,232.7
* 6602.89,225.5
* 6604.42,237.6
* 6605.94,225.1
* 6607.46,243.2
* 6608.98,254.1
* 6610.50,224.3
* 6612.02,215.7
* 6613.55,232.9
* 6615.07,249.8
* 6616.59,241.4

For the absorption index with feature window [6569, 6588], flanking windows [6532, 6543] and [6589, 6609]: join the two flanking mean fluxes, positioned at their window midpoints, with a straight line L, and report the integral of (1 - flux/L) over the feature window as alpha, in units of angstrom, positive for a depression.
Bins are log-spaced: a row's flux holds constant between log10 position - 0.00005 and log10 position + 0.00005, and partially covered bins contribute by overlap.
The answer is 0.9 angstrom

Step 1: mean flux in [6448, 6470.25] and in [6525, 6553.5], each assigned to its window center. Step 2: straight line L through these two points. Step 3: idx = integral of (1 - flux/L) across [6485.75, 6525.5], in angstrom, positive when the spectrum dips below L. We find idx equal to 1.39 angstrom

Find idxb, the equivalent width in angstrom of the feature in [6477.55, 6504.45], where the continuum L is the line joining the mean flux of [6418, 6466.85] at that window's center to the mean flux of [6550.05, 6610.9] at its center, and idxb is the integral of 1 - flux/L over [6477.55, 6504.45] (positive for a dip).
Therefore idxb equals 0.8 angstrom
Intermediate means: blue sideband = 235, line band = 228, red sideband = 234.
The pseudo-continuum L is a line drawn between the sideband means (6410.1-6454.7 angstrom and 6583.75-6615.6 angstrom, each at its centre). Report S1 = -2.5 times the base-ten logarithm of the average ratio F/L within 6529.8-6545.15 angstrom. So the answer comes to 0.04 mag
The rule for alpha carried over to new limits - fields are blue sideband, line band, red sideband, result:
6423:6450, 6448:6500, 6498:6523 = -1.5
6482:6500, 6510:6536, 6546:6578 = -1.4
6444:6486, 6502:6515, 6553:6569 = 0.4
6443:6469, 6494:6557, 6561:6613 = 0.7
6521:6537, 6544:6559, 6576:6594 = 0.0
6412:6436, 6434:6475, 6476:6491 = -0.4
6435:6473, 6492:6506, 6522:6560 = 0.9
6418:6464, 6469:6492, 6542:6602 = 0.0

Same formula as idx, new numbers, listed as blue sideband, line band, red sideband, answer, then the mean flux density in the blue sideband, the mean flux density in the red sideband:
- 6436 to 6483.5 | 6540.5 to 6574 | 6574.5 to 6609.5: 1.0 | 238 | 235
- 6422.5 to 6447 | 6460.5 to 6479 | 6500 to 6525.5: -0.8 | 232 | 230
